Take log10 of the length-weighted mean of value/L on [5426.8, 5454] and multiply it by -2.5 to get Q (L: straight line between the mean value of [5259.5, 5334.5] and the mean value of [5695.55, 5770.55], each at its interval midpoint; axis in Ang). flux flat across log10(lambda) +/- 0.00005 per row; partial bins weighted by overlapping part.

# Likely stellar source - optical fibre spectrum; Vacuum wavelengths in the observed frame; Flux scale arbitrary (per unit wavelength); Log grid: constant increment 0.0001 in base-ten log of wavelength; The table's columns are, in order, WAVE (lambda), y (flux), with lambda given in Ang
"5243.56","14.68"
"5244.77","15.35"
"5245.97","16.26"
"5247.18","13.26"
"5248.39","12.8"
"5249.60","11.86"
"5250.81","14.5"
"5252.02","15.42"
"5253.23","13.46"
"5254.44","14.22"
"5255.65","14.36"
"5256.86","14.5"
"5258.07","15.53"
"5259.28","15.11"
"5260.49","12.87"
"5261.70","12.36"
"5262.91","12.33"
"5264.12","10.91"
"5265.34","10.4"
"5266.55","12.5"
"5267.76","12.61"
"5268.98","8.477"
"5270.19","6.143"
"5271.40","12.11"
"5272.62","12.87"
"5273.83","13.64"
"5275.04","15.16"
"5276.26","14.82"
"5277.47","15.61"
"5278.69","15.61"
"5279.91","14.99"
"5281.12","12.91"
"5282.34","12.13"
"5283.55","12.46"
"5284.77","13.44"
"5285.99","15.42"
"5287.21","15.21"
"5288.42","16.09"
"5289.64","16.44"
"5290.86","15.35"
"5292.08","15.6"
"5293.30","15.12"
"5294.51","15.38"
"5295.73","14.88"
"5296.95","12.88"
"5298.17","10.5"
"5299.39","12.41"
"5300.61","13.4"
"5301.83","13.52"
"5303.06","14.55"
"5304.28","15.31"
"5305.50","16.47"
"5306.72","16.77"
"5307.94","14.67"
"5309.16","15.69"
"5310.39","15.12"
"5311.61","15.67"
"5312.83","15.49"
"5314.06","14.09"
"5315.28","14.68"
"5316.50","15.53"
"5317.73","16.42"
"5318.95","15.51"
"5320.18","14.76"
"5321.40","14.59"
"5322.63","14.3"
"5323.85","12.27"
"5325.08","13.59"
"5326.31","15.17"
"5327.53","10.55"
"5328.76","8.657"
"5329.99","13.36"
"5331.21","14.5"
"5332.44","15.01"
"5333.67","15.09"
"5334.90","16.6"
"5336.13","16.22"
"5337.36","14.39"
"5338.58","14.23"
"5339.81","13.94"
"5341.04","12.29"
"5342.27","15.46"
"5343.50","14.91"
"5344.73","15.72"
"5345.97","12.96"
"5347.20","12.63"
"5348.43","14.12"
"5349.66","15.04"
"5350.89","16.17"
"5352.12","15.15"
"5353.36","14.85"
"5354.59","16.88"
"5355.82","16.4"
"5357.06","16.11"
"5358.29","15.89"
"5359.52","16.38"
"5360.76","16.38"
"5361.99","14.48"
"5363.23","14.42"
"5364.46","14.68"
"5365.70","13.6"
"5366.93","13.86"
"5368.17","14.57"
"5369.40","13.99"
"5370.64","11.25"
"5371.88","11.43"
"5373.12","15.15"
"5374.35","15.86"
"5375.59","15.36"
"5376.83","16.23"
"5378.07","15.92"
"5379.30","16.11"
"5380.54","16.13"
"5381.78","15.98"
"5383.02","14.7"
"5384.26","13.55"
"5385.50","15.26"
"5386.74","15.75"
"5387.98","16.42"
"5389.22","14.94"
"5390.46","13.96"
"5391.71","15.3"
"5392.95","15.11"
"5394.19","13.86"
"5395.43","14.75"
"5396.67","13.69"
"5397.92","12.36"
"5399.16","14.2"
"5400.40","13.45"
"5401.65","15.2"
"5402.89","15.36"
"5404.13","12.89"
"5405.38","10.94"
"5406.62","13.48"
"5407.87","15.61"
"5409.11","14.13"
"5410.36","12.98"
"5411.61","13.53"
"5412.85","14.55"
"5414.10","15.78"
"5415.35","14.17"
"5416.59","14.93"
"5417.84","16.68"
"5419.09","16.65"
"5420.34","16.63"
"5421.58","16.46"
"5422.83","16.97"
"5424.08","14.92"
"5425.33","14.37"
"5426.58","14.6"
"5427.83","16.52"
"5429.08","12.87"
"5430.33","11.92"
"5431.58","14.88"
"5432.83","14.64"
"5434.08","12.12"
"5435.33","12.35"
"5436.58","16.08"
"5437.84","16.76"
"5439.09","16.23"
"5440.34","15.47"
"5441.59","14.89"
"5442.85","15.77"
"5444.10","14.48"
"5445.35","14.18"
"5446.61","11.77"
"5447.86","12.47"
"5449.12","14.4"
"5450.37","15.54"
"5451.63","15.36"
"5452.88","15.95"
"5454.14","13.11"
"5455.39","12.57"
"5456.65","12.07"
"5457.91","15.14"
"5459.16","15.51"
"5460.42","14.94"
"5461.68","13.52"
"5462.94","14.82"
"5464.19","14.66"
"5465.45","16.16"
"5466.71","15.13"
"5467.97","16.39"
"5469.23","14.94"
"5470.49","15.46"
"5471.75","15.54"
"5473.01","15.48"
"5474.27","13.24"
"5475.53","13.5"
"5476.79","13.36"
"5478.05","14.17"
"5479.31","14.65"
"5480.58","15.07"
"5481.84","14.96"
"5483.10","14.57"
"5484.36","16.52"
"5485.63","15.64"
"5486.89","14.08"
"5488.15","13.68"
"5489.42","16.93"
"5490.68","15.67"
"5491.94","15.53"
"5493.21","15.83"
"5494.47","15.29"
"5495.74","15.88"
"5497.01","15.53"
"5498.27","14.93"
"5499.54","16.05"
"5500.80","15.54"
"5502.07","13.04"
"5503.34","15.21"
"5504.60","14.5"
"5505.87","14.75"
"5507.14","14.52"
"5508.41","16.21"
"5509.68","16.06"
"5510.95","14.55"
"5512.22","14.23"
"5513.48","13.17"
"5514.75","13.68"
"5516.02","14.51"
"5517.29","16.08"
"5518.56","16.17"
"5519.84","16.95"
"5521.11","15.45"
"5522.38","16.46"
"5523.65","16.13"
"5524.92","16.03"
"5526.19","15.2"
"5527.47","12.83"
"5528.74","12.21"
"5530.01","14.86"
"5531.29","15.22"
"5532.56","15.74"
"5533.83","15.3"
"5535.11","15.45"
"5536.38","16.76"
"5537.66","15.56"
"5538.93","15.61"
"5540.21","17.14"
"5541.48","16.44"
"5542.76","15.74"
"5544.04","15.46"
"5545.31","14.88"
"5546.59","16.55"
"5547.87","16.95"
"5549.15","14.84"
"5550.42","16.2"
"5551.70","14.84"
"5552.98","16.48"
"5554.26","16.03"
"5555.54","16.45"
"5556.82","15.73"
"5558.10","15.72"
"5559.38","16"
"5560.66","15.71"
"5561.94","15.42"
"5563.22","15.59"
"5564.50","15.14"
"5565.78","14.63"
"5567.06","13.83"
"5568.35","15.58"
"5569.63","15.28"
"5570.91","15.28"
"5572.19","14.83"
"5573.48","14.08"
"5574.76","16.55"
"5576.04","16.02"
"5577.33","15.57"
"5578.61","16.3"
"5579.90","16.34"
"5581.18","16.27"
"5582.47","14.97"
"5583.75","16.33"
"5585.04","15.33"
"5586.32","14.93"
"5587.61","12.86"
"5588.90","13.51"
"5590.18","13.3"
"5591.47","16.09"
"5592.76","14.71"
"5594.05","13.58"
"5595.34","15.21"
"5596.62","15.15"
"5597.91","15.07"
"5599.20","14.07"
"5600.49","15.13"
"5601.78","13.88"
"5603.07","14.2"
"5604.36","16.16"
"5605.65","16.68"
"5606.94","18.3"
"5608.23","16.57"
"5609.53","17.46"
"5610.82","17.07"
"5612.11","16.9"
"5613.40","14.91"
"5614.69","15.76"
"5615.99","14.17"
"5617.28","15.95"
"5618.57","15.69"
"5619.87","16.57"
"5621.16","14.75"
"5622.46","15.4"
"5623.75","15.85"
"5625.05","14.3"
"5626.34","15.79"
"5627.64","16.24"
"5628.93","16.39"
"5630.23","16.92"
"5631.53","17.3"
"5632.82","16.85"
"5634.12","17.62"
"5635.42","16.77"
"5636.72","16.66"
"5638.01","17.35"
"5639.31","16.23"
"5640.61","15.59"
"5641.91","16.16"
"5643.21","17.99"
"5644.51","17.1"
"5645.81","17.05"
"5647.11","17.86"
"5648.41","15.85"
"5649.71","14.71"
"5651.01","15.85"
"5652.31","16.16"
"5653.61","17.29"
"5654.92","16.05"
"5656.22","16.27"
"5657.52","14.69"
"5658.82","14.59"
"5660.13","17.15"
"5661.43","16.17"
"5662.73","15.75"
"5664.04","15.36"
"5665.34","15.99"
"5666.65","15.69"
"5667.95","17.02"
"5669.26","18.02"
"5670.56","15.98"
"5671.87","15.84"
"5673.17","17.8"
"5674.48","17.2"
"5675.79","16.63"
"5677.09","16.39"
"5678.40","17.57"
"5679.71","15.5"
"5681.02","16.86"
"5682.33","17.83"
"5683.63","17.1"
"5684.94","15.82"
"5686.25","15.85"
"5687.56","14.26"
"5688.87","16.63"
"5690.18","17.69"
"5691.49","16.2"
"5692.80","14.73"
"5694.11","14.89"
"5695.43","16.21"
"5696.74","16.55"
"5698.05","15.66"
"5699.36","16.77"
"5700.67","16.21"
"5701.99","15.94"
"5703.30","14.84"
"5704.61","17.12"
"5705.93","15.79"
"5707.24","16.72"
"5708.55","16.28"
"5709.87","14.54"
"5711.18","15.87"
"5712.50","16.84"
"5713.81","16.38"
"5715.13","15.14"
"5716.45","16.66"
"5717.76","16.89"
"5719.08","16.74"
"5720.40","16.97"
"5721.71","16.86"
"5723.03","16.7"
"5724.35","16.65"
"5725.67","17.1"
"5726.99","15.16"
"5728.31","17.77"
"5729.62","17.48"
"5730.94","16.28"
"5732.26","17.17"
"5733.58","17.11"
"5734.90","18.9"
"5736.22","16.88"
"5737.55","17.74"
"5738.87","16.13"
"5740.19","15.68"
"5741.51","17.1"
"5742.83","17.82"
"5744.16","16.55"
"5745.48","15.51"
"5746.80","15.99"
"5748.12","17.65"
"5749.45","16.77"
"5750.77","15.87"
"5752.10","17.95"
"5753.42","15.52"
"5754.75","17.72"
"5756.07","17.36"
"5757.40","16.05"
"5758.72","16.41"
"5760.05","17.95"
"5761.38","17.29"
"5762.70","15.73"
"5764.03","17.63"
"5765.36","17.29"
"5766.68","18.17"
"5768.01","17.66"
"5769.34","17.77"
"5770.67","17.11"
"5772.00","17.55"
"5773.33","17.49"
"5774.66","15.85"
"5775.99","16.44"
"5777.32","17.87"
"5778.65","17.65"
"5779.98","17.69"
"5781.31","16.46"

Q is 0.02 mag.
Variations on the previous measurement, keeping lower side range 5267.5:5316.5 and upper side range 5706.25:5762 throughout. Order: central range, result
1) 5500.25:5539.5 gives 0.03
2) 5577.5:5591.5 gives 0.05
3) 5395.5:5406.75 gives 0.09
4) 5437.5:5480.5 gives 0.03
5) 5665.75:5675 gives -0.03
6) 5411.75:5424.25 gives -0.06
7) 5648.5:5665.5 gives 0.03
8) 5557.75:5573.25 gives 0.04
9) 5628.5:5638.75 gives -0.06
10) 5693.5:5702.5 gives 0.03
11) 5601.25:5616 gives -0.01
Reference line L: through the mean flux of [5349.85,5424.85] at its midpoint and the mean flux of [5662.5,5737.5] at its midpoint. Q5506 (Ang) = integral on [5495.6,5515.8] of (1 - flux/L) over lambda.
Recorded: 0.8 Ang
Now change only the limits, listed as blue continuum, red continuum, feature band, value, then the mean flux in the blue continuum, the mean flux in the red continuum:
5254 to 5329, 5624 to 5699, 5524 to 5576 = 0.5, 13.9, 16.3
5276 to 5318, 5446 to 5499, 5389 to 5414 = 1.2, 14.7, 14.8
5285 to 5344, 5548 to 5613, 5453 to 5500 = 0.6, 14.5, 15.5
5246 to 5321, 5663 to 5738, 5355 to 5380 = -0.7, 14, 16.5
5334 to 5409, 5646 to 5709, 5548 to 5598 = 1.3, 14.7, 16.2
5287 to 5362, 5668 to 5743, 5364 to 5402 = 1.0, 14.7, 16.5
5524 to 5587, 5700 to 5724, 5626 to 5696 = -1.7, 15.5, 16.3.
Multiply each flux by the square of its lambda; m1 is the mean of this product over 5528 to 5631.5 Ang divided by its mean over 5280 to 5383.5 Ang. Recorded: 1.16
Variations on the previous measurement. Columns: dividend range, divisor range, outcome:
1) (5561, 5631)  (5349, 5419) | 1.13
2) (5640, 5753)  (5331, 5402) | 1.25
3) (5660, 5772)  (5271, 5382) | 1.31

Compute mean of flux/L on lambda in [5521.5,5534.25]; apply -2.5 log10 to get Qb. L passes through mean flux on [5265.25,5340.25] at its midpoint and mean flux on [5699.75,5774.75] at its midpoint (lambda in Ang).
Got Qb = 0.03 mag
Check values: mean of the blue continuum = 14.1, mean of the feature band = 15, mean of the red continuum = 16.7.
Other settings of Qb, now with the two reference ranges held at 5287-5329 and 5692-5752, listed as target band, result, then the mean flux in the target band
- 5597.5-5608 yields 0.03 mag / 15.5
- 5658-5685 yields -0.02 mag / 16.5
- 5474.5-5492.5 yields 0.04 mag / 14.8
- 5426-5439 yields 0.06 mag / 14.4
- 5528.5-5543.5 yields 0.00 mag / 15.6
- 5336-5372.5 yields 0.01 mag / 14.6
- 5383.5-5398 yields 0.02 mag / 14.7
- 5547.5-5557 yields -0.02 mag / 15.9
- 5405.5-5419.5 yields 0.03 mag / 14.6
